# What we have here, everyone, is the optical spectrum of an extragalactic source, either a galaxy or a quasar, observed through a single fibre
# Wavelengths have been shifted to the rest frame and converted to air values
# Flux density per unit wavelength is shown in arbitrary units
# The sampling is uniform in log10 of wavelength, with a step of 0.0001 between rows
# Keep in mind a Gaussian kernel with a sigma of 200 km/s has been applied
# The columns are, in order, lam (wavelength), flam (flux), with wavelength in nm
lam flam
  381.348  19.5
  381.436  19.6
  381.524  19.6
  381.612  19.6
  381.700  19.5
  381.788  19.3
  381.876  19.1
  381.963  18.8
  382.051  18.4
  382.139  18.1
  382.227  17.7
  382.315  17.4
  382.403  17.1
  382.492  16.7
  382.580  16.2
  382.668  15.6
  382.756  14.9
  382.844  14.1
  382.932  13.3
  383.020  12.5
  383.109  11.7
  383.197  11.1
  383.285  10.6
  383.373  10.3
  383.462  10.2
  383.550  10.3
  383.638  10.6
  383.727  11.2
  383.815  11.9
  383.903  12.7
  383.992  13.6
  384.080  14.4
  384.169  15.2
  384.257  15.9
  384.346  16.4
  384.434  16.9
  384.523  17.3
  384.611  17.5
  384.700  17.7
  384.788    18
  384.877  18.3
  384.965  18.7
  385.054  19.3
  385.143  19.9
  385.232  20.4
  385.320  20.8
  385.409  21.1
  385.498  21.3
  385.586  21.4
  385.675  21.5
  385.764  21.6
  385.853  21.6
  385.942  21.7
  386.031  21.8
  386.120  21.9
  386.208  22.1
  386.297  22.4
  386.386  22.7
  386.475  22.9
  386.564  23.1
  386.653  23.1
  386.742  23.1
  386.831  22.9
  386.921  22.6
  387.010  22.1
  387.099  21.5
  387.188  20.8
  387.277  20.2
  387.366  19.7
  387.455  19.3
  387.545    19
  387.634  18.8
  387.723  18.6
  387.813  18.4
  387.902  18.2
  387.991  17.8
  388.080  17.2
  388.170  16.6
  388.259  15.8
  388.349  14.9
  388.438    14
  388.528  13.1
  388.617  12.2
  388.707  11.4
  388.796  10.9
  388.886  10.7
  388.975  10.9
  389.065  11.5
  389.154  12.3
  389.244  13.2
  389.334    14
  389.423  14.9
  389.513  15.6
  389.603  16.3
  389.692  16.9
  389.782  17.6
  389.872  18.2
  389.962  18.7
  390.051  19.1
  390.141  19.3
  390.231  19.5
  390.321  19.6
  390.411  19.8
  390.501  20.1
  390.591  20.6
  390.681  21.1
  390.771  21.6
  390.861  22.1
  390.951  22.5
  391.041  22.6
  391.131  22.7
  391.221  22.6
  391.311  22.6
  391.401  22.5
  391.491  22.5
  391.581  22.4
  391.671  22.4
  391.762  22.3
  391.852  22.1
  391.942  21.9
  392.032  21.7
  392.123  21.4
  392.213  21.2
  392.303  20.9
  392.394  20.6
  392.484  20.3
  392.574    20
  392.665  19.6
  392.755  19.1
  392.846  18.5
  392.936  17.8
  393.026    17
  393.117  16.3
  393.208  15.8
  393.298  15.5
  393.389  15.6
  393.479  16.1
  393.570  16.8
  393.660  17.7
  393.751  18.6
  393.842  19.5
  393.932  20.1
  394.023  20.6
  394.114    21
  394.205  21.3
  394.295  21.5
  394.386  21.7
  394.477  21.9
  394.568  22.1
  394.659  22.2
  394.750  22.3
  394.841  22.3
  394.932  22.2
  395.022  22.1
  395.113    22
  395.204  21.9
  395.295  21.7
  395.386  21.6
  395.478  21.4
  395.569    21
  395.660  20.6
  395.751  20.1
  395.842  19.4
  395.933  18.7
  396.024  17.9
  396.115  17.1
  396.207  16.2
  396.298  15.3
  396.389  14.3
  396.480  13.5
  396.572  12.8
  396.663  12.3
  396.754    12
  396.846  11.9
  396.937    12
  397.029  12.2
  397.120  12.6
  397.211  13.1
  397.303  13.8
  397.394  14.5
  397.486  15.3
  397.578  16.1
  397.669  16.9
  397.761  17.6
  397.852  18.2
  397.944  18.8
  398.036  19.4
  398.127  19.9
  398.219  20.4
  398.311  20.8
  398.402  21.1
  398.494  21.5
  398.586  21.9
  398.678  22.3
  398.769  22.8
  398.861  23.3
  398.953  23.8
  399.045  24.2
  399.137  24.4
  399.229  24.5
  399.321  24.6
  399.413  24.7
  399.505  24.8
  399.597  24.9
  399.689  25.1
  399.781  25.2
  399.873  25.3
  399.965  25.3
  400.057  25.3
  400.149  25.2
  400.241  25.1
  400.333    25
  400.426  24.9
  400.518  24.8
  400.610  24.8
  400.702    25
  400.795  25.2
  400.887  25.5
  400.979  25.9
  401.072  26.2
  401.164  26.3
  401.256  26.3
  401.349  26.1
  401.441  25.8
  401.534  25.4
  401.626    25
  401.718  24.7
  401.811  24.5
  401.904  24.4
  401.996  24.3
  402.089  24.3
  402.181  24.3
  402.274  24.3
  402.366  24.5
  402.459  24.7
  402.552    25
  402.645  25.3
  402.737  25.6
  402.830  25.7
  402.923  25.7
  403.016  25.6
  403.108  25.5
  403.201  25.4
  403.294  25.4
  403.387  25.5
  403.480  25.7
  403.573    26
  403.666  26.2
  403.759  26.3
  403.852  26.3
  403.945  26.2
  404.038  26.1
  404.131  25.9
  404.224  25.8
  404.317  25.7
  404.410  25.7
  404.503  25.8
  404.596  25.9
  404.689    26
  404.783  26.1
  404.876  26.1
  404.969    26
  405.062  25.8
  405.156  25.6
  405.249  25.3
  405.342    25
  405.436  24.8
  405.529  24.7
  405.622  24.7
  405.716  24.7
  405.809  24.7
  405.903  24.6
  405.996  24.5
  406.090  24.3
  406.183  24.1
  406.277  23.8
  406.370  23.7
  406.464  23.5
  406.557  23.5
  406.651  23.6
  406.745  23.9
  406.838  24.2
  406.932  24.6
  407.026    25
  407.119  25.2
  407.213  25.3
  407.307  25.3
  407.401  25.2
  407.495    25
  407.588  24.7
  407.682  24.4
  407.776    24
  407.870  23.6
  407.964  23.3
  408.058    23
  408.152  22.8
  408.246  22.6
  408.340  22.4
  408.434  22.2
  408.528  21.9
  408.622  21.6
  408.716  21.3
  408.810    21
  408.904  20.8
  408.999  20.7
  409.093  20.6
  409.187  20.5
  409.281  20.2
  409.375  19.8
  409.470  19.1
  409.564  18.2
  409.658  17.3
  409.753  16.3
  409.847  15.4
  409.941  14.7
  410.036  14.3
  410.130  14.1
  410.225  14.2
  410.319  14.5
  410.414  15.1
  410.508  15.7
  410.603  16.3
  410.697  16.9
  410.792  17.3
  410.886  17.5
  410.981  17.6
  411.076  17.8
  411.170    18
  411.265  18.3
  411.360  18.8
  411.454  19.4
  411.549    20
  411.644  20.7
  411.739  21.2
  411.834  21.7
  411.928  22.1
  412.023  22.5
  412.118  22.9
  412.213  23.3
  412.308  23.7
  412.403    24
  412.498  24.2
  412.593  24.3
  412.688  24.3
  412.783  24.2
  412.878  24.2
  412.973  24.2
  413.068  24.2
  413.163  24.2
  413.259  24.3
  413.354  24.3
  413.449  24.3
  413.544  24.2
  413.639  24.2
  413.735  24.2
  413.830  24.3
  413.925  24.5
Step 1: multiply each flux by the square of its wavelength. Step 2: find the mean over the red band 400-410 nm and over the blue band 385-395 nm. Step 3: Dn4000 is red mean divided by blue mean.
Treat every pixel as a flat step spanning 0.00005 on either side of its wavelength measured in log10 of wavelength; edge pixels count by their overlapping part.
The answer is 1.3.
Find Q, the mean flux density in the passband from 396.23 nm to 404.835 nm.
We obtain 22.6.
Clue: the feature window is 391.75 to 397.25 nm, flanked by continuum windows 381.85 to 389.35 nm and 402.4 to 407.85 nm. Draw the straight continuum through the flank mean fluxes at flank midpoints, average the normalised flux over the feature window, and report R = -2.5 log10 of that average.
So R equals 0.11 mag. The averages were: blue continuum 17.1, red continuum 25.1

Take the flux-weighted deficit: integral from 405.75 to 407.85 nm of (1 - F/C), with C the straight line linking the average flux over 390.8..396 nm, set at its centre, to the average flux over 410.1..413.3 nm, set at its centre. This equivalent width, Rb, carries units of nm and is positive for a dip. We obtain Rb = -0.41 nm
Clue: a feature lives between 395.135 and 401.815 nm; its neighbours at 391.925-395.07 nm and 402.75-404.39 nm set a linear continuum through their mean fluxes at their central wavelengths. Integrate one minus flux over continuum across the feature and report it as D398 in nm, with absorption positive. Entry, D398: 0.57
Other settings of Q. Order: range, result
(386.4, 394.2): 18.8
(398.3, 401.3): 24.5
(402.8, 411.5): 22.5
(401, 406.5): 25.3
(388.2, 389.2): 12.6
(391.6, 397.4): 18.6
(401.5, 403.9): 25.2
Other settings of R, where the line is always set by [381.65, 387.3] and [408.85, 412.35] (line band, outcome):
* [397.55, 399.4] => -0.16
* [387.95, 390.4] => 0.17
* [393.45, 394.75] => -0.12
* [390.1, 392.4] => -0.19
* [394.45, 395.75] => -0.20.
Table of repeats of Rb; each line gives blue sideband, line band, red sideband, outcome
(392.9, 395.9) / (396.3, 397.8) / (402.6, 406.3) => 0.53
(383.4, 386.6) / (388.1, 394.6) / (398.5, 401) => 0.76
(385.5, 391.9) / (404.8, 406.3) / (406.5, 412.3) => -0.34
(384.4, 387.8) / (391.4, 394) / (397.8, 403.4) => 0.32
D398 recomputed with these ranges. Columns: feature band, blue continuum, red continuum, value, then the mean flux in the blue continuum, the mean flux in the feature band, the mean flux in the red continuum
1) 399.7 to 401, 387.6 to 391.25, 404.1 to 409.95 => -0.26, 17.1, 25.2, 23.3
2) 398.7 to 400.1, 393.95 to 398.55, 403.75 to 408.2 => -0.28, 18.4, 24.5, 24.9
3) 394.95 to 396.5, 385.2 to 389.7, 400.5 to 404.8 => 0.21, 18.4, 19.3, 25.5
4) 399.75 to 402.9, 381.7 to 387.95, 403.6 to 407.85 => -0.21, 18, 25.2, 25.1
